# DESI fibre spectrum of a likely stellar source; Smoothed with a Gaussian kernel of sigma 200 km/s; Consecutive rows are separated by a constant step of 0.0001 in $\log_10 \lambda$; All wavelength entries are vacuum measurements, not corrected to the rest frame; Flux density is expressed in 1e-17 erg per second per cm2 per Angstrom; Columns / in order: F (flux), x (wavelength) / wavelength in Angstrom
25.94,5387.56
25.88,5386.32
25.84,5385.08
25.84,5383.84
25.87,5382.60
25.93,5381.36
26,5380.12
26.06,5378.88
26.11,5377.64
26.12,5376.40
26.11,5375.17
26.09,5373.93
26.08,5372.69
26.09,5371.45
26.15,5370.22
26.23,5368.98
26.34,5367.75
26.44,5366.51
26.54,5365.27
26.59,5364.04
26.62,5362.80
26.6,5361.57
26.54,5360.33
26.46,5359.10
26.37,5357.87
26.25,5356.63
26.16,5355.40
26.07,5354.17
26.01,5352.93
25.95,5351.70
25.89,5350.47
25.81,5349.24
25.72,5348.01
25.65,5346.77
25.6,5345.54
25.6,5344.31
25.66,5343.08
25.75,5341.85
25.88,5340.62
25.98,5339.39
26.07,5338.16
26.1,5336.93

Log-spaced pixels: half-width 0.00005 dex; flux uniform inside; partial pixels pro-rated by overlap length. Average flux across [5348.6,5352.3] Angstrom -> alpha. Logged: 25.9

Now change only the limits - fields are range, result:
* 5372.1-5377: 26.1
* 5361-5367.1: 26.6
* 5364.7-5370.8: 26.3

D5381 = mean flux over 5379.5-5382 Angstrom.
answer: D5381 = 25.9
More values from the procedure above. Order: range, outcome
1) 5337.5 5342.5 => 25.9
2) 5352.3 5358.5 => 26.2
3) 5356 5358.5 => 26.3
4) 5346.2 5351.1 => 25.8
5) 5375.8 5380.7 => 26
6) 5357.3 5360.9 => 26.5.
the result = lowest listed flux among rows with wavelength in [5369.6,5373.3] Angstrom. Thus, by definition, 26.08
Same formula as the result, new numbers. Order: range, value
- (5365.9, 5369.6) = 26.23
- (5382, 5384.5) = 25.84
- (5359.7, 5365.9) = 26.54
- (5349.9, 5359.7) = 25.89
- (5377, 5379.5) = 26.06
